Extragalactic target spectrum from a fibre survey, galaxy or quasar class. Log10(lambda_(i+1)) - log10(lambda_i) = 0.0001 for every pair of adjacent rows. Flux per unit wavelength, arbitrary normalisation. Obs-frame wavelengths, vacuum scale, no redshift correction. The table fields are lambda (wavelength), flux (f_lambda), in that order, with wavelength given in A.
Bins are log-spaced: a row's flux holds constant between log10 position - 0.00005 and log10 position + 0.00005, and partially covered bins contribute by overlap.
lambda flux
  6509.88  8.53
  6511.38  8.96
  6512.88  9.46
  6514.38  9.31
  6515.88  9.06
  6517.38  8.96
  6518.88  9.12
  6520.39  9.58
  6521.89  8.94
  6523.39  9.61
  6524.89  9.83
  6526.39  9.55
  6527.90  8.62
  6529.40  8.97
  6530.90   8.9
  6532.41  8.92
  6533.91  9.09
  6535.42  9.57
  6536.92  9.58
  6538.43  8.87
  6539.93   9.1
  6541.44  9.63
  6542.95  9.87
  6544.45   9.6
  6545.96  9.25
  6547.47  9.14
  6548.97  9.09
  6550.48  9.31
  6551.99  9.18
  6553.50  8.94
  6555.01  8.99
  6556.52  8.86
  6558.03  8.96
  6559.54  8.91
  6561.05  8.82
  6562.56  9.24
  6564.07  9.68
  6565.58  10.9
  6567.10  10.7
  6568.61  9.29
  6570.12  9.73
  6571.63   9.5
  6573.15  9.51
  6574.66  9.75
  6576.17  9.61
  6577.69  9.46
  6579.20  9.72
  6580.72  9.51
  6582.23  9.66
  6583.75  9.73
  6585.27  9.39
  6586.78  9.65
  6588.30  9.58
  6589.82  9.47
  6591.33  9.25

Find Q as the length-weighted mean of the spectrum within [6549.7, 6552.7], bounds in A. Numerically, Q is 9.23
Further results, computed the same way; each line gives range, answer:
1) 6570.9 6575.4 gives 9.58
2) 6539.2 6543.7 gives 9.53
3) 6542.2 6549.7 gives 9.4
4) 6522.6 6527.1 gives 9.67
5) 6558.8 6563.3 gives 8.99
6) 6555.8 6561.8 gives 8.89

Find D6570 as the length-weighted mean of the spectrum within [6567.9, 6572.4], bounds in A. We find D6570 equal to 9.51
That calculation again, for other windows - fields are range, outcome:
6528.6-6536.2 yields 9.09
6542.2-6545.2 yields 9.76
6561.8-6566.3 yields 9.94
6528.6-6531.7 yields 8.93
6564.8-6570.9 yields 10.2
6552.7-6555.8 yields 8.96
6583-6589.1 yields 9.58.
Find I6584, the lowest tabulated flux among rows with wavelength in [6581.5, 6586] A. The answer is 9.39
